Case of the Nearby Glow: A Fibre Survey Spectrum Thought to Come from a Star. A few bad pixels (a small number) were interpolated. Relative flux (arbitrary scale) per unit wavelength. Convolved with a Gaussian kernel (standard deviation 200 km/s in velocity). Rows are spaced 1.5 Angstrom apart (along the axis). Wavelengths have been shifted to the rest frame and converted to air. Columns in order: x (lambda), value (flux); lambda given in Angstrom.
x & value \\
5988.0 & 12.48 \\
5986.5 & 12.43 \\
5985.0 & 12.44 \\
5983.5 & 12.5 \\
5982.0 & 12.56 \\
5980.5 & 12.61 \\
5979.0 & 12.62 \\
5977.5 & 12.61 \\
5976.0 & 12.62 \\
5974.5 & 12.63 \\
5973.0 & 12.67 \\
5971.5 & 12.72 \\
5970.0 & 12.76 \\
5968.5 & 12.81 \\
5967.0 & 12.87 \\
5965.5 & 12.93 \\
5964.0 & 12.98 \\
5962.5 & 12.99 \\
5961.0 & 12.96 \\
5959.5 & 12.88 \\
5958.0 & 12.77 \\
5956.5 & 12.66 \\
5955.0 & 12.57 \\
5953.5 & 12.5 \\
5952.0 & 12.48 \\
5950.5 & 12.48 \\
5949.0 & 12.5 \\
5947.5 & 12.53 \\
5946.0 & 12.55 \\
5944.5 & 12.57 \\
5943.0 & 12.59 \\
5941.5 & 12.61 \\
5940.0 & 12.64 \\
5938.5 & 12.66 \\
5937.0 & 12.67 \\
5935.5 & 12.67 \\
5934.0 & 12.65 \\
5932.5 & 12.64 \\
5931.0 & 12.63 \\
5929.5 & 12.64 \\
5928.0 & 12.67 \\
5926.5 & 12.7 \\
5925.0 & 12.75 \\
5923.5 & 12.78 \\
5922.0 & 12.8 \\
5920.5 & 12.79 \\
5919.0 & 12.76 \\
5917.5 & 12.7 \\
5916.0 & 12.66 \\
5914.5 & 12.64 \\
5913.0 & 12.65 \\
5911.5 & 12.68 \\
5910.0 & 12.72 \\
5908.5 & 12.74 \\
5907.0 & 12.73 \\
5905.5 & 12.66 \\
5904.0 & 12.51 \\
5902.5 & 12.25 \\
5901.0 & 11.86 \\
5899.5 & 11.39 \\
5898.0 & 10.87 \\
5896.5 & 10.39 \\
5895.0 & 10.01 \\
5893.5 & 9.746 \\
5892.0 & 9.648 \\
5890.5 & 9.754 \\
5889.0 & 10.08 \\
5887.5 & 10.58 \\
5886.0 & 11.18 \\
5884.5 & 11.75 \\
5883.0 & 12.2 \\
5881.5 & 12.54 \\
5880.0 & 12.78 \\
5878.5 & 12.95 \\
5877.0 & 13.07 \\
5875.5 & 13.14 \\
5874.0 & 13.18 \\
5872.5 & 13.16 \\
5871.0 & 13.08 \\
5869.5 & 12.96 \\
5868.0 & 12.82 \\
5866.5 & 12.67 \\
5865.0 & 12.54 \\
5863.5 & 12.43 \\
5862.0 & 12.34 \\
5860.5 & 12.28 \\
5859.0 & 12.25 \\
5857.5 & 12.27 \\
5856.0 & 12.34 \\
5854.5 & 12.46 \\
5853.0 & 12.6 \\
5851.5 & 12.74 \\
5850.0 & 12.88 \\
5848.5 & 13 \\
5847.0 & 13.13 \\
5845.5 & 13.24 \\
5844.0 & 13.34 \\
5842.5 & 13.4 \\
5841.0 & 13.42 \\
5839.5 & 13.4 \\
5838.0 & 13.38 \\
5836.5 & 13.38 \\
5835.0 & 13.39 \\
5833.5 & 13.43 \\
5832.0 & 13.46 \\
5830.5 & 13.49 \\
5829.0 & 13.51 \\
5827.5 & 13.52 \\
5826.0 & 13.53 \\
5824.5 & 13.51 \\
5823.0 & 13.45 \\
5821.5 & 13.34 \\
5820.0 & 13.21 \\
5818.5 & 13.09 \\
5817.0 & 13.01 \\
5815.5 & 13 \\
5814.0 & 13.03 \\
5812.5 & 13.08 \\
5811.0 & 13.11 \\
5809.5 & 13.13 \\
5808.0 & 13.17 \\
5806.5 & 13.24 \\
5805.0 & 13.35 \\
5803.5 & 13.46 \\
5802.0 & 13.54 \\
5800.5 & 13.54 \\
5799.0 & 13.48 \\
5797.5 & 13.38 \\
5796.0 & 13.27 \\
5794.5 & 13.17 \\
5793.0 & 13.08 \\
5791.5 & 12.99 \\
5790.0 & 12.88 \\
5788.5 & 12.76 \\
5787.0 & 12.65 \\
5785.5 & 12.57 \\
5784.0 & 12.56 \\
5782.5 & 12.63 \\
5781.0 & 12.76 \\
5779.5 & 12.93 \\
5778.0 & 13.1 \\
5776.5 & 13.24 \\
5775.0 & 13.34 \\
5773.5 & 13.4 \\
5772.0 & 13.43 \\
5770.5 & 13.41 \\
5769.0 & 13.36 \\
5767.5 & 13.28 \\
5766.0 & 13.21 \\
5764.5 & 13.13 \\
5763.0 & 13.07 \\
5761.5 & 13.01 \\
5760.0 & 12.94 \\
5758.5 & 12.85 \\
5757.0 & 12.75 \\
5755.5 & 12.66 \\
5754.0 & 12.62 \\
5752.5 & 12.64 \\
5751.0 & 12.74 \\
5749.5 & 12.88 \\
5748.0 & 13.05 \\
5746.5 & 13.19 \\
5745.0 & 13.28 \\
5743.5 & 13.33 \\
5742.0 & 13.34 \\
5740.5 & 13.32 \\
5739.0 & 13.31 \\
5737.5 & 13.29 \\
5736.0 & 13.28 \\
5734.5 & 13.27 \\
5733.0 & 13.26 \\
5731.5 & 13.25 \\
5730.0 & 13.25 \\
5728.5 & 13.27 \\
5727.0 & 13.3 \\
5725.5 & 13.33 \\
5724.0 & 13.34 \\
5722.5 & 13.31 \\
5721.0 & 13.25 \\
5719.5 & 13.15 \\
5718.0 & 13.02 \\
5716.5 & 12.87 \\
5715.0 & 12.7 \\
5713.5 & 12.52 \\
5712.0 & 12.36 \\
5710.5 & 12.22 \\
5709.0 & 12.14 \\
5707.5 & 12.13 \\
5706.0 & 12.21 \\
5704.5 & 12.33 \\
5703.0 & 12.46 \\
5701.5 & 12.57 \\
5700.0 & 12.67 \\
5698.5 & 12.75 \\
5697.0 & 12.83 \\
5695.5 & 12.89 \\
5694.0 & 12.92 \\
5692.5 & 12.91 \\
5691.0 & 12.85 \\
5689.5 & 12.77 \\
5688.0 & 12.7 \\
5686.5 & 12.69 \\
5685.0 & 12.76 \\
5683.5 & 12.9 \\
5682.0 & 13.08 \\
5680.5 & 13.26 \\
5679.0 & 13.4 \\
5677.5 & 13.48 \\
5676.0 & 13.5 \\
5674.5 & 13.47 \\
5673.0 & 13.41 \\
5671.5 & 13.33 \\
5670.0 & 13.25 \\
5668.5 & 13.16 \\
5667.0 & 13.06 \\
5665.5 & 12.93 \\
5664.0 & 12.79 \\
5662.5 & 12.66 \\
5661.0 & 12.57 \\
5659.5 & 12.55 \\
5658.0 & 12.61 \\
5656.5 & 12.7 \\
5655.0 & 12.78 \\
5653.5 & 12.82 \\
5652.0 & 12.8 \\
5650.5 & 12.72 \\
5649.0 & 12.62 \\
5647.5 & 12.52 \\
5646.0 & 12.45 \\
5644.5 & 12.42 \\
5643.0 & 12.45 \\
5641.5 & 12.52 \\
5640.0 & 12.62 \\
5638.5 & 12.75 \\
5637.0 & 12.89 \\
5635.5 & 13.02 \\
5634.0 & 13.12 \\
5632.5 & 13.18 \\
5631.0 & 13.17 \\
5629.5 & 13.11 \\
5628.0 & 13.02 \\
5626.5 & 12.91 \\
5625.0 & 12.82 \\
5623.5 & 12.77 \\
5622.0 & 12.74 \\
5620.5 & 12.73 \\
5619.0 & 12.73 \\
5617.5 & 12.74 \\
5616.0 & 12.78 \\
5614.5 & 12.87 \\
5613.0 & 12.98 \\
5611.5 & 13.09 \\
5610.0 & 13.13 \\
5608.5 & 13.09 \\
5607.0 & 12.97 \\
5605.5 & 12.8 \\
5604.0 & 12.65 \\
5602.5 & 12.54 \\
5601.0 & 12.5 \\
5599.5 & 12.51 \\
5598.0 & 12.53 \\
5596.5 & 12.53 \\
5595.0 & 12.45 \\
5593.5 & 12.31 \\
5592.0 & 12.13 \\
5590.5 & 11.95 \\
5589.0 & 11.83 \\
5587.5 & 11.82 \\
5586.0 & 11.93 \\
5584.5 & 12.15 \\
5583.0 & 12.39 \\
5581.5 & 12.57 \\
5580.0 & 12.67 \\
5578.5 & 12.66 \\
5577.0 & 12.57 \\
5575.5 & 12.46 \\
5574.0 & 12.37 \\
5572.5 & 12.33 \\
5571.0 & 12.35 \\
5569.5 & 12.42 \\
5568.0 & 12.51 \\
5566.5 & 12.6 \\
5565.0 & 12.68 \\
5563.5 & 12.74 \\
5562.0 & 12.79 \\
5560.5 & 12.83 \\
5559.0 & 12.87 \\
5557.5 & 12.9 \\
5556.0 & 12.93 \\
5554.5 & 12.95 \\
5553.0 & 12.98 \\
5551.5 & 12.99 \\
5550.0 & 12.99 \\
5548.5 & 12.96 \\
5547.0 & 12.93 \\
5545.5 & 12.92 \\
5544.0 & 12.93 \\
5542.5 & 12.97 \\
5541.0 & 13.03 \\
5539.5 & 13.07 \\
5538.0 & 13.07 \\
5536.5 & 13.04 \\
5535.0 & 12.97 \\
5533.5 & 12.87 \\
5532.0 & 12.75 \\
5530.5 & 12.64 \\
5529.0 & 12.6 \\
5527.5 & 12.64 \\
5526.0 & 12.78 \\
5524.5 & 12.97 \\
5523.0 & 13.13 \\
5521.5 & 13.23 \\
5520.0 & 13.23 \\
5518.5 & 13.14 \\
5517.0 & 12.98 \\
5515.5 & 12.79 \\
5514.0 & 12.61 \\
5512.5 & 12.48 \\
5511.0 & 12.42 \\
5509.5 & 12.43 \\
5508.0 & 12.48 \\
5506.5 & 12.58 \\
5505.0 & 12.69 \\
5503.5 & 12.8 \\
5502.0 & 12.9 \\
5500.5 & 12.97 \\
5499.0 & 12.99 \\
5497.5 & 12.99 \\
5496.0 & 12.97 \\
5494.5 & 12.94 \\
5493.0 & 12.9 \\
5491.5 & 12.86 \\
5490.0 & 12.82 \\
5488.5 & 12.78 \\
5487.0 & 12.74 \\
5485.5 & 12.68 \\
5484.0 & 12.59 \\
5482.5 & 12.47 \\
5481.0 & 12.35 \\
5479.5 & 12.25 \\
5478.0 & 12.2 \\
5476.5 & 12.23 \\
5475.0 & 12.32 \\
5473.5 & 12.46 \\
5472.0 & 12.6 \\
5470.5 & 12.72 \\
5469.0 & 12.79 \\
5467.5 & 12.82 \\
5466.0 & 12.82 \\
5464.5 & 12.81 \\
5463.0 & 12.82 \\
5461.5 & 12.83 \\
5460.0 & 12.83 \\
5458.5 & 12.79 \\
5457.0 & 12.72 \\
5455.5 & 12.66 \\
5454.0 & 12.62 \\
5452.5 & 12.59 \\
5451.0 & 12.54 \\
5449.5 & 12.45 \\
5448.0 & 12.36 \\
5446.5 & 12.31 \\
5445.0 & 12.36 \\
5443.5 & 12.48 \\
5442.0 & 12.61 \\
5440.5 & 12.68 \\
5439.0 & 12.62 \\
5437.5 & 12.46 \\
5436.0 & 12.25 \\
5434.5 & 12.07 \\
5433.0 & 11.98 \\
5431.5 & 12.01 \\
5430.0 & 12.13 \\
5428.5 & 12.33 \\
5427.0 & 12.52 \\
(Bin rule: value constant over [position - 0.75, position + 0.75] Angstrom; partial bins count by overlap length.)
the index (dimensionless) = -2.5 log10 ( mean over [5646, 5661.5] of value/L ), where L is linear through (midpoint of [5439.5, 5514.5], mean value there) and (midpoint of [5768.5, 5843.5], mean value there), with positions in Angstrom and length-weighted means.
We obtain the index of 0.02 mag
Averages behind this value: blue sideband 12.6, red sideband 13.2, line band 12.7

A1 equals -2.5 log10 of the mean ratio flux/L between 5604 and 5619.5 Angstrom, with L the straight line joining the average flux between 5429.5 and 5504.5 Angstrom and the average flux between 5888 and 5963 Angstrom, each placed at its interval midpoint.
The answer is -0.036 mag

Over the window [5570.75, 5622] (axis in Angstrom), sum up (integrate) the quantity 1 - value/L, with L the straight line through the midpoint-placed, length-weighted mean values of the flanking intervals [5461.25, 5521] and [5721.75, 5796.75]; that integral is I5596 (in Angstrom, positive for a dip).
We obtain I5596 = 1.3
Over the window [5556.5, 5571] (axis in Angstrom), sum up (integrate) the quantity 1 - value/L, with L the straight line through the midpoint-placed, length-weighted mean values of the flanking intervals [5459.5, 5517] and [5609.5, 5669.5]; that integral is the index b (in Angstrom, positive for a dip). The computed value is 0.1 Angstrom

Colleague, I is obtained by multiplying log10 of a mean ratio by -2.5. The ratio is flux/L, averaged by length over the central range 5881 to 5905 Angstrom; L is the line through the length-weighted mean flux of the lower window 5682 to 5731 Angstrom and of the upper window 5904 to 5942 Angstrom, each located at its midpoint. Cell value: 0.15 mag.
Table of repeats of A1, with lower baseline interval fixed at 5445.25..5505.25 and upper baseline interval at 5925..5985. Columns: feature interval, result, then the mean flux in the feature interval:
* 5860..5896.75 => 0.067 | 11.9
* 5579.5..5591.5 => 0.045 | 12.2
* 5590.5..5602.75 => 0.023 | 12.4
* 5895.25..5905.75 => 0.098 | 11.6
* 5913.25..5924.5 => -0.005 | 12.7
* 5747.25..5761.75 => -0.012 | 12.8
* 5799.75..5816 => -0.048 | 13.2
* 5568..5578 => 0.021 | 12.4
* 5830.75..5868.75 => -0.021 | 12.9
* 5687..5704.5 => -0.006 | 12.7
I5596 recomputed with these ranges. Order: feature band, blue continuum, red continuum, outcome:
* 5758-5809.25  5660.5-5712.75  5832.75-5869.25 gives -1.0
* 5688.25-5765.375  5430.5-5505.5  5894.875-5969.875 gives -2.2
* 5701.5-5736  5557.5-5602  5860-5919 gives -1.7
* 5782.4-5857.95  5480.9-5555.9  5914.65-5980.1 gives -2.4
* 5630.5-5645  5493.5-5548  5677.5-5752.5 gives 0.1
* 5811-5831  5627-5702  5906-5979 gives -0.8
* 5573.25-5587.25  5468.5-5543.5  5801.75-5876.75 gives 0.5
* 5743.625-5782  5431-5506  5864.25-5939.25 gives -2.2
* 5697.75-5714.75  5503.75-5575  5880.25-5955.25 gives 0.1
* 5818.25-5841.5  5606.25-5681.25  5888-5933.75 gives -2.2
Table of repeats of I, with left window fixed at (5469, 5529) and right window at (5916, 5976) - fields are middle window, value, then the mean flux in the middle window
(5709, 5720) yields 0.01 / 12.6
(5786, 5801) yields -0.03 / 13.1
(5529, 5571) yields -0.01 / 12.9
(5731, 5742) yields -0.05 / 13.3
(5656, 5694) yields -0.02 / 13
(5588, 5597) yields 0.05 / 12.2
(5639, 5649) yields 0.02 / 12.5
